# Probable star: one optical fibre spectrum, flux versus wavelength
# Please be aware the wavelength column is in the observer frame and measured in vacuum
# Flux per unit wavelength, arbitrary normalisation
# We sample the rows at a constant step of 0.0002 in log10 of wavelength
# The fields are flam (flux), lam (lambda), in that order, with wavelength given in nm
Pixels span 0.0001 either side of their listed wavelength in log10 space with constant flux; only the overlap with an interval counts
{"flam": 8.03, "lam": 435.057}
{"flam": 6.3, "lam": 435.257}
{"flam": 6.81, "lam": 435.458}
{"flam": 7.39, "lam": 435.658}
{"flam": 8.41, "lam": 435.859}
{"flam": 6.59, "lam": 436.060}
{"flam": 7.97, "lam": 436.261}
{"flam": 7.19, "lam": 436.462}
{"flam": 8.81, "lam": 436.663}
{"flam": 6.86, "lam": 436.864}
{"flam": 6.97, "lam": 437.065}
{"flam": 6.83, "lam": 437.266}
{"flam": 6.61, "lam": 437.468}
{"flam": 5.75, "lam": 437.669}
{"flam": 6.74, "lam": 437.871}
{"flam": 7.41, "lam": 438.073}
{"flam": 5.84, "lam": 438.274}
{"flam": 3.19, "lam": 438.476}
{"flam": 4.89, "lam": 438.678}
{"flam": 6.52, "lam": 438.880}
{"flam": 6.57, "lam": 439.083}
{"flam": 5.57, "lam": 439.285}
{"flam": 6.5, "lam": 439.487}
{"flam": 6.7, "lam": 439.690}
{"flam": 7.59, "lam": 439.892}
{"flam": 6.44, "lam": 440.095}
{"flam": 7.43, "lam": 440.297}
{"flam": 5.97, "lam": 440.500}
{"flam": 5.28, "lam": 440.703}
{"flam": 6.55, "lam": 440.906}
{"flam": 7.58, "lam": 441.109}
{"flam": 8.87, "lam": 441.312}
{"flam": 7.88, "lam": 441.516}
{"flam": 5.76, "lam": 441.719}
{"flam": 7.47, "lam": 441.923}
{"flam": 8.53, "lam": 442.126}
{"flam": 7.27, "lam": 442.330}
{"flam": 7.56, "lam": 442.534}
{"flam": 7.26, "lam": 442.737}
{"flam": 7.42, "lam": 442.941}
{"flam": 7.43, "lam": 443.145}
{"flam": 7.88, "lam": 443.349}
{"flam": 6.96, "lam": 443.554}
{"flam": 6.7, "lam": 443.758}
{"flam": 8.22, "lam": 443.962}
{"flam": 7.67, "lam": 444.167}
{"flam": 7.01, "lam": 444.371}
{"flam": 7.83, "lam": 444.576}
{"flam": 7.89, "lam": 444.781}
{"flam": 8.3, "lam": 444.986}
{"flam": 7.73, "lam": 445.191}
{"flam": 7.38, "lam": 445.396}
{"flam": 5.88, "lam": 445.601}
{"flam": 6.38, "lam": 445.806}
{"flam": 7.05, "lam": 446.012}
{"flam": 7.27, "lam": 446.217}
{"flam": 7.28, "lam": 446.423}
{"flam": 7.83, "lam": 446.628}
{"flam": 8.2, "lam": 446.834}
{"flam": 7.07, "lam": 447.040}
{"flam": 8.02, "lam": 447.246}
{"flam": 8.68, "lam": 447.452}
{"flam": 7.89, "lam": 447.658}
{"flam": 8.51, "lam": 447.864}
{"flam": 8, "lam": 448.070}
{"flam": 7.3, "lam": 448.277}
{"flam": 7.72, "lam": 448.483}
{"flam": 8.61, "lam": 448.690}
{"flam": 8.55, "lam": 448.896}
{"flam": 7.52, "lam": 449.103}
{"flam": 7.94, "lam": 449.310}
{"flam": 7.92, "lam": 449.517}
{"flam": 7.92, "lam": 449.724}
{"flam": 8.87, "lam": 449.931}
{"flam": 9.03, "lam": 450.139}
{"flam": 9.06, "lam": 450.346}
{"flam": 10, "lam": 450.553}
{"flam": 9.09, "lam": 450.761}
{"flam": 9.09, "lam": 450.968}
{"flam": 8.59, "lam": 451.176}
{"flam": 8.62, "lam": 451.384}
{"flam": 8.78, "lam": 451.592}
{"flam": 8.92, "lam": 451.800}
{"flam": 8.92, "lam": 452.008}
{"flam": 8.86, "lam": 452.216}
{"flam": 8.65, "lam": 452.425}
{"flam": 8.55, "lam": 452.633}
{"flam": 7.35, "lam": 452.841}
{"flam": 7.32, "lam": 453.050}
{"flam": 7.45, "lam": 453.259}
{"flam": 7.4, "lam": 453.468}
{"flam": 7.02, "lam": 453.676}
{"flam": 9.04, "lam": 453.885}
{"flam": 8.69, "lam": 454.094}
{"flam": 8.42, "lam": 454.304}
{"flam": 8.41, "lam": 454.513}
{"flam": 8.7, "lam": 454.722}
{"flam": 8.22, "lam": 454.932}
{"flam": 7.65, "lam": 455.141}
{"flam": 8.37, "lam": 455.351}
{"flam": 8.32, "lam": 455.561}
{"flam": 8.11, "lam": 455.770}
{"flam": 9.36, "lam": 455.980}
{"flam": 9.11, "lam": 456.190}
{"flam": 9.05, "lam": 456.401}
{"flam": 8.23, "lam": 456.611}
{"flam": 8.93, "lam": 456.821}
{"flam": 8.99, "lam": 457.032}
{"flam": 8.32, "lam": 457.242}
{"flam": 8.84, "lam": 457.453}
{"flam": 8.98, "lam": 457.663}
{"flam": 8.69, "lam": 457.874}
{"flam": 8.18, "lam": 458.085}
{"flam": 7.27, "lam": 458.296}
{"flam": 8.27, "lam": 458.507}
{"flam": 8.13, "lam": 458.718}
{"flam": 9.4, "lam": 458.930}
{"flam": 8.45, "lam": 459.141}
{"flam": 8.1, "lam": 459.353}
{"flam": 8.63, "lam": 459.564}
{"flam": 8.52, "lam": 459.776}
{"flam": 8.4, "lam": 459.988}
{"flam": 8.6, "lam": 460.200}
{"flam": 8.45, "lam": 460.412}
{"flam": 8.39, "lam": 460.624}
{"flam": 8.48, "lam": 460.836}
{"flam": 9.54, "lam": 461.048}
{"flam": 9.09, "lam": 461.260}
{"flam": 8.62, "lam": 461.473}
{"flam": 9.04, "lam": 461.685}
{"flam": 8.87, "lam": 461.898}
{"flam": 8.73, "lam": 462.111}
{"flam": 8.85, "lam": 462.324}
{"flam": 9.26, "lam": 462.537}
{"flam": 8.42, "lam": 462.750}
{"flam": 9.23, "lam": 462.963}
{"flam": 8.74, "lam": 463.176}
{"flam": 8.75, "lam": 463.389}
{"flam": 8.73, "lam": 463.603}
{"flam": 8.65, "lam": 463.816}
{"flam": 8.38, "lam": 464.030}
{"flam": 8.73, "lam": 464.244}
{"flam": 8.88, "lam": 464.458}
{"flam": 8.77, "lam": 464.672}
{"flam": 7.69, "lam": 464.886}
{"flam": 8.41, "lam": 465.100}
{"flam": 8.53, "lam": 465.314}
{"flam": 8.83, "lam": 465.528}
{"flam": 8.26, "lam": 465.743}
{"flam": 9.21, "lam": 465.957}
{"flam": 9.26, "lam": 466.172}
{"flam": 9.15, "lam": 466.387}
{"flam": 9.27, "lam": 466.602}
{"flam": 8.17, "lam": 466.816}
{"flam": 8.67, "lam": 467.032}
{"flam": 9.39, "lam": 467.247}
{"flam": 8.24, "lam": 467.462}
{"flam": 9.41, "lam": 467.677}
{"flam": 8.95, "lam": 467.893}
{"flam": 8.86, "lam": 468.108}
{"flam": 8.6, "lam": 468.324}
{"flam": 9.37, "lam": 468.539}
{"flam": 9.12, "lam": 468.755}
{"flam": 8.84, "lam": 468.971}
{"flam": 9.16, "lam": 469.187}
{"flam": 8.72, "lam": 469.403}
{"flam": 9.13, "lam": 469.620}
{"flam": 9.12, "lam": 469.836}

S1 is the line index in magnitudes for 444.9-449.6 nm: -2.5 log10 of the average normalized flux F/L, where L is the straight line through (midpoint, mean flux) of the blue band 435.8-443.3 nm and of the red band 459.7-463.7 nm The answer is -0.023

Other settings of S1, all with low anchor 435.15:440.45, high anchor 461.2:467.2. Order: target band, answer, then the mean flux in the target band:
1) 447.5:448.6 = -0.06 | 7.93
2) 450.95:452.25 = -0.14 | 8.81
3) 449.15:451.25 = -0.14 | 8.72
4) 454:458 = -0.06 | 8.6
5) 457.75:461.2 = -0.01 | 8.48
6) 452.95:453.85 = 0.07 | 7.43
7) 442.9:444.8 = -0.05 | 7.49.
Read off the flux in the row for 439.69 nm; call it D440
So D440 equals 6.7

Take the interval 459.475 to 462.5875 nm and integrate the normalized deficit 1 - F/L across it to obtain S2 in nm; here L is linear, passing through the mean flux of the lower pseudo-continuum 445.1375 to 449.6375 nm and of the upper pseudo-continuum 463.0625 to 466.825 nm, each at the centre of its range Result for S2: -0.103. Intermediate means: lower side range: 7.67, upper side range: 8.71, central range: 8.76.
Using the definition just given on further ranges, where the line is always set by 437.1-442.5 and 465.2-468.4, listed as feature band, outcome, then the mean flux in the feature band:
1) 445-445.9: 0.01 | 6.99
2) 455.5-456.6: -0.11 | 8.76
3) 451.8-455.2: -0.19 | 8.2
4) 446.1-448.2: -0.18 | 7.86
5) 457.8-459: -0.02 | 8.28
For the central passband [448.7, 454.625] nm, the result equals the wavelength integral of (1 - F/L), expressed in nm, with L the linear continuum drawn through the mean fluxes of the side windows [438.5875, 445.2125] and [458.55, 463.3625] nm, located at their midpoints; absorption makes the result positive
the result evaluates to -0.368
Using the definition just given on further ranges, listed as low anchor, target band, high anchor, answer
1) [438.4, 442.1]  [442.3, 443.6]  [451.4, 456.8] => -0.097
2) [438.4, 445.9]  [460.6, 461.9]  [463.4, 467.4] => -0.075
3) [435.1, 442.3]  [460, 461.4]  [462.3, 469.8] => -0.050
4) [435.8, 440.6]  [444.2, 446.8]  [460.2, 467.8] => -0.044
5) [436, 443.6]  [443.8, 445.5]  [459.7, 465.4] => -0.109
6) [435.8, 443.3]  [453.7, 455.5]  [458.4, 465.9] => -0.070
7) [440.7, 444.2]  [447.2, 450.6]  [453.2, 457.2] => -0.169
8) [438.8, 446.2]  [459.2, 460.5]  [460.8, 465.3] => 0.008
